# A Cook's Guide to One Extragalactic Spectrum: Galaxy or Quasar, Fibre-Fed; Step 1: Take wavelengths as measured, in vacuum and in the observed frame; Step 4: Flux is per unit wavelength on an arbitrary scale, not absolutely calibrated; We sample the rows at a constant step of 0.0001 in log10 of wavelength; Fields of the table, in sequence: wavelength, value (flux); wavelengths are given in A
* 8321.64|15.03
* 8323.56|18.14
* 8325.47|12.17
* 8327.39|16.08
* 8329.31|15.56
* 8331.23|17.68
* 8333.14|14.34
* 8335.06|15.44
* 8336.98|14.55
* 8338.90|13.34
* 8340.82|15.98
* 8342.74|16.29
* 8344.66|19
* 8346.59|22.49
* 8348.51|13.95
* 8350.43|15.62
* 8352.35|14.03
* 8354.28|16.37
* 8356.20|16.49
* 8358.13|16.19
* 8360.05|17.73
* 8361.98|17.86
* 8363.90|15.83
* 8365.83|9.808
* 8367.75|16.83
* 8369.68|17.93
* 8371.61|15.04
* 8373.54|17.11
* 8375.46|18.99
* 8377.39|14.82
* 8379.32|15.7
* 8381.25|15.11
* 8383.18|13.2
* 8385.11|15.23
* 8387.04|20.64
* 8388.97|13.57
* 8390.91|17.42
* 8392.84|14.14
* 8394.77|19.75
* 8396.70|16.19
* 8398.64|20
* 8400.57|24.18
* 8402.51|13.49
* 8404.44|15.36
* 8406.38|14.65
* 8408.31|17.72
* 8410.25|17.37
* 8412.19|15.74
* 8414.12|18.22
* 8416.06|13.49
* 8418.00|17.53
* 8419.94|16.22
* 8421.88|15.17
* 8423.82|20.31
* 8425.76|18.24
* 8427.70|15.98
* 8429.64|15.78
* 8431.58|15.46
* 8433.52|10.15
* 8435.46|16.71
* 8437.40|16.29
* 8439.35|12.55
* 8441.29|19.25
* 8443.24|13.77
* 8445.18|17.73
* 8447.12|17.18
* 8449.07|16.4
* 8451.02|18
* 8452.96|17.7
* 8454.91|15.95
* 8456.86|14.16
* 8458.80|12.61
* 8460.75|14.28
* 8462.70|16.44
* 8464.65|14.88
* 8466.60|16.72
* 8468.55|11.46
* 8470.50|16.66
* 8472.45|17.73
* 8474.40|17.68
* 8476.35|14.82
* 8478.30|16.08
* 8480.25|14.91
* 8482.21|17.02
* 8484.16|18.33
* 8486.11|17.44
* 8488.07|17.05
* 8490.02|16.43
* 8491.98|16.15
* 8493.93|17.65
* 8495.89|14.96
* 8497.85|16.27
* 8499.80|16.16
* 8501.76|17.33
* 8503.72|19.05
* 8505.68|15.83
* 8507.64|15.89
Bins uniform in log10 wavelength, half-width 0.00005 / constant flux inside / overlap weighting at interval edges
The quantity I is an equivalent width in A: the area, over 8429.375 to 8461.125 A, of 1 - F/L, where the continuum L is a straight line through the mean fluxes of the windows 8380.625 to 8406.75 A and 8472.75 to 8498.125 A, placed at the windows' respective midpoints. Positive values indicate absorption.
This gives 2.1 A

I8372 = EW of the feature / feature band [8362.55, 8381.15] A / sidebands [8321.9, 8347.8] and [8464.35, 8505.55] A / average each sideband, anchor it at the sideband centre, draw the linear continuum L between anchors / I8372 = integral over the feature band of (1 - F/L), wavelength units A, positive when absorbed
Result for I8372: 0.5 A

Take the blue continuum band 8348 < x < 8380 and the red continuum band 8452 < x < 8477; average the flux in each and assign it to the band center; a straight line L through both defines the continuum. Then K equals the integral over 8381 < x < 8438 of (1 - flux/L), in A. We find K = -2.66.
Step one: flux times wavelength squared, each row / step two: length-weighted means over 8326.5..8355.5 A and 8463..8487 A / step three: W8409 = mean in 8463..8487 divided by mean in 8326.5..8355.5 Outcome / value 1.0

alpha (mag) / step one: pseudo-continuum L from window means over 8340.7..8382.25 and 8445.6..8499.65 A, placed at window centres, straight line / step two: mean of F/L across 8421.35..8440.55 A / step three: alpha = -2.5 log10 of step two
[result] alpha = 0.033 mag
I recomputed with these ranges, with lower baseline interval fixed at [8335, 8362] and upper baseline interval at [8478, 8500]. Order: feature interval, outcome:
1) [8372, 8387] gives 0.3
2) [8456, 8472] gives 1.7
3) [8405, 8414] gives 0.0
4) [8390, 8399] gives -0.5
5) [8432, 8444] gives 1.2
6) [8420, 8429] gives -0.4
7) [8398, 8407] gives -0.6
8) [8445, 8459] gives 0.1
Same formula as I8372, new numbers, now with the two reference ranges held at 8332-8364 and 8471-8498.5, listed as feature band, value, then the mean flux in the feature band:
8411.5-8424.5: -0.14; 16.6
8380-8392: 0.36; 15.8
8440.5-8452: -0.36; 17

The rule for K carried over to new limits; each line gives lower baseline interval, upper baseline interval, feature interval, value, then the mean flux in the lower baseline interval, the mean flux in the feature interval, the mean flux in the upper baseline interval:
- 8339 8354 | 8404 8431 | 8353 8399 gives 0.8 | 16.5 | 16.3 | 16.6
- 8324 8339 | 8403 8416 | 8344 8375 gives -1.8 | 15.1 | 16.4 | 16.2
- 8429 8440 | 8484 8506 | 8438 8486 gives -1.2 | 14.5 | 16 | 16.9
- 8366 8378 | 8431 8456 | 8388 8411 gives -1.1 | 16.4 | 17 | 15.9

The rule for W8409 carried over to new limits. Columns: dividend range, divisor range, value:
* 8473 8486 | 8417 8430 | 0.98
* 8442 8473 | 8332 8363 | 0.99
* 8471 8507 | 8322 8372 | 1.08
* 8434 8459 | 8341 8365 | 0.98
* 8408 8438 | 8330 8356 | 1.03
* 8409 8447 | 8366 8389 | 1.02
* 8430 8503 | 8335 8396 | 1.01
